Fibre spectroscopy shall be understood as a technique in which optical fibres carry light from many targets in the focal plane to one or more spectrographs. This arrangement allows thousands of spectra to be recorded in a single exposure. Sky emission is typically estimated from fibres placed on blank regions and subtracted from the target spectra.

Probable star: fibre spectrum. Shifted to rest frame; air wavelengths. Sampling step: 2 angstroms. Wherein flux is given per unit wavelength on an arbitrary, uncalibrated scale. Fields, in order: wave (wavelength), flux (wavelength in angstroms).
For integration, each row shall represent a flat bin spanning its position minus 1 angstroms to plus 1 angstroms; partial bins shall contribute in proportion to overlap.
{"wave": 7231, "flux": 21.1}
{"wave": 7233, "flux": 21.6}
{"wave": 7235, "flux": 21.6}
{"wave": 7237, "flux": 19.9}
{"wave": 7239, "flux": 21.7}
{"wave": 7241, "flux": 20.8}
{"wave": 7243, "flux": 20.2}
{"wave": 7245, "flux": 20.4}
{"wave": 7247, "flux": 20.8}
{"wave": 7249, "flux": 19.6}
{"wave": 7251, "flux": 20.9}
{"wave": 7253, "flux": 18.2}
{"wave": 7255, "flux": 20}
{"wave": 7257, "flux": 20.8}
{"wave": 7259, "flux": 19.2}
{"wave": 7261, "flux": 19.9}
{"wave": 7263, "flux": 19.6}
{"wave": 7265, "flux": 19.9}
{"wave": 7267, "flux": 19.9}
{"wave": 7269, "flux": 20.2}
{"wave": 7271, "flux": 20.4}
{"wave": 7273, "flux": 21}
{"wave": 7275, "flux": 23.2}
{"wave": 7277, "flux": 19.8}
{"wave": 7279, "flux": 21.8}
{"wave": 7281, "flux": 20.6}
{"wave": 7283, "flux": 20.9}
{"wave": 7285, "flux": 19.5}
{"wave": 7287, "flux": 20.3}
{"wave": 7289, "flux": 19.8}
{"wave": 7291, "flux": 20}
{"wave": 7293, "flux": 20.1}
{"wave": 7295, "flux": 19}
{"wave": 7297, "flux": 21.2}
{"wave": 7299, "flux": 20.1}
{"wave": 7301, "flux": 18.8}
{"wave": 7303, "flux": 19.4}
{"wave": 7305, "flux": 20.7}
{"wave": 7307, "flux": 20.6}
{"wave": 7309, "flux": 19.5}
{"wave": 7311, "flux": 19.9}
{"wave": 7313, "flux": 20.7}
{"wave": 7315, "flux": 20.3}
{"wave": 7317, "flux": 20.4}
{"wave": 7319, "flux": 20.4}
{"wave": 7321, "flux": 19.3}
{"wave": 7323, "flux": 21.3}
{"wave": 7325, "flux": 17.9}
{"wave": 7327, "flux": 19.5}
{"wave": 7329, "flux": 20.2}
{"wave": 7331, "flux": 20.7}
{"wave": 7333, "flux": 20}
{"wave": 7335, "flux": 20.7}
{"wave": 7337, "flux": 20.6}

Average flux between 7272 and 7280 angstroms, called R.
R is 21.4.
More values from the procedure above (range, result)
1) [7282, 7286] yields 20.2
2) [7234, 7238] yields 20.8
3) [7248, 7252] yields 20.2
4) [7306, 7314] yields 20.2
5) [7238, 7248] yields 20.8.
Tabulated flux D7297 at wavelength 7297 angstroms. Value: 21.2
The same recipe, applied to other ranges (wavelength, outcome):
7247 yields 20.8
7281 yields 20.6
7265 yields 19.9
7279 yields 21.8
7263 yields 19.6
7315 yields 20.3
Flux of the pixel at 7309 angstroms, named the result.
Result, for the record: 19.5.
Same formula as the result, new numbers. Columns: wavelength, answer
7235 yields 21.6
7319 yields 20.4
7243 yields 20.2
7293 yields 20.1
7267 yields 19.9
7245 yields 20.4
